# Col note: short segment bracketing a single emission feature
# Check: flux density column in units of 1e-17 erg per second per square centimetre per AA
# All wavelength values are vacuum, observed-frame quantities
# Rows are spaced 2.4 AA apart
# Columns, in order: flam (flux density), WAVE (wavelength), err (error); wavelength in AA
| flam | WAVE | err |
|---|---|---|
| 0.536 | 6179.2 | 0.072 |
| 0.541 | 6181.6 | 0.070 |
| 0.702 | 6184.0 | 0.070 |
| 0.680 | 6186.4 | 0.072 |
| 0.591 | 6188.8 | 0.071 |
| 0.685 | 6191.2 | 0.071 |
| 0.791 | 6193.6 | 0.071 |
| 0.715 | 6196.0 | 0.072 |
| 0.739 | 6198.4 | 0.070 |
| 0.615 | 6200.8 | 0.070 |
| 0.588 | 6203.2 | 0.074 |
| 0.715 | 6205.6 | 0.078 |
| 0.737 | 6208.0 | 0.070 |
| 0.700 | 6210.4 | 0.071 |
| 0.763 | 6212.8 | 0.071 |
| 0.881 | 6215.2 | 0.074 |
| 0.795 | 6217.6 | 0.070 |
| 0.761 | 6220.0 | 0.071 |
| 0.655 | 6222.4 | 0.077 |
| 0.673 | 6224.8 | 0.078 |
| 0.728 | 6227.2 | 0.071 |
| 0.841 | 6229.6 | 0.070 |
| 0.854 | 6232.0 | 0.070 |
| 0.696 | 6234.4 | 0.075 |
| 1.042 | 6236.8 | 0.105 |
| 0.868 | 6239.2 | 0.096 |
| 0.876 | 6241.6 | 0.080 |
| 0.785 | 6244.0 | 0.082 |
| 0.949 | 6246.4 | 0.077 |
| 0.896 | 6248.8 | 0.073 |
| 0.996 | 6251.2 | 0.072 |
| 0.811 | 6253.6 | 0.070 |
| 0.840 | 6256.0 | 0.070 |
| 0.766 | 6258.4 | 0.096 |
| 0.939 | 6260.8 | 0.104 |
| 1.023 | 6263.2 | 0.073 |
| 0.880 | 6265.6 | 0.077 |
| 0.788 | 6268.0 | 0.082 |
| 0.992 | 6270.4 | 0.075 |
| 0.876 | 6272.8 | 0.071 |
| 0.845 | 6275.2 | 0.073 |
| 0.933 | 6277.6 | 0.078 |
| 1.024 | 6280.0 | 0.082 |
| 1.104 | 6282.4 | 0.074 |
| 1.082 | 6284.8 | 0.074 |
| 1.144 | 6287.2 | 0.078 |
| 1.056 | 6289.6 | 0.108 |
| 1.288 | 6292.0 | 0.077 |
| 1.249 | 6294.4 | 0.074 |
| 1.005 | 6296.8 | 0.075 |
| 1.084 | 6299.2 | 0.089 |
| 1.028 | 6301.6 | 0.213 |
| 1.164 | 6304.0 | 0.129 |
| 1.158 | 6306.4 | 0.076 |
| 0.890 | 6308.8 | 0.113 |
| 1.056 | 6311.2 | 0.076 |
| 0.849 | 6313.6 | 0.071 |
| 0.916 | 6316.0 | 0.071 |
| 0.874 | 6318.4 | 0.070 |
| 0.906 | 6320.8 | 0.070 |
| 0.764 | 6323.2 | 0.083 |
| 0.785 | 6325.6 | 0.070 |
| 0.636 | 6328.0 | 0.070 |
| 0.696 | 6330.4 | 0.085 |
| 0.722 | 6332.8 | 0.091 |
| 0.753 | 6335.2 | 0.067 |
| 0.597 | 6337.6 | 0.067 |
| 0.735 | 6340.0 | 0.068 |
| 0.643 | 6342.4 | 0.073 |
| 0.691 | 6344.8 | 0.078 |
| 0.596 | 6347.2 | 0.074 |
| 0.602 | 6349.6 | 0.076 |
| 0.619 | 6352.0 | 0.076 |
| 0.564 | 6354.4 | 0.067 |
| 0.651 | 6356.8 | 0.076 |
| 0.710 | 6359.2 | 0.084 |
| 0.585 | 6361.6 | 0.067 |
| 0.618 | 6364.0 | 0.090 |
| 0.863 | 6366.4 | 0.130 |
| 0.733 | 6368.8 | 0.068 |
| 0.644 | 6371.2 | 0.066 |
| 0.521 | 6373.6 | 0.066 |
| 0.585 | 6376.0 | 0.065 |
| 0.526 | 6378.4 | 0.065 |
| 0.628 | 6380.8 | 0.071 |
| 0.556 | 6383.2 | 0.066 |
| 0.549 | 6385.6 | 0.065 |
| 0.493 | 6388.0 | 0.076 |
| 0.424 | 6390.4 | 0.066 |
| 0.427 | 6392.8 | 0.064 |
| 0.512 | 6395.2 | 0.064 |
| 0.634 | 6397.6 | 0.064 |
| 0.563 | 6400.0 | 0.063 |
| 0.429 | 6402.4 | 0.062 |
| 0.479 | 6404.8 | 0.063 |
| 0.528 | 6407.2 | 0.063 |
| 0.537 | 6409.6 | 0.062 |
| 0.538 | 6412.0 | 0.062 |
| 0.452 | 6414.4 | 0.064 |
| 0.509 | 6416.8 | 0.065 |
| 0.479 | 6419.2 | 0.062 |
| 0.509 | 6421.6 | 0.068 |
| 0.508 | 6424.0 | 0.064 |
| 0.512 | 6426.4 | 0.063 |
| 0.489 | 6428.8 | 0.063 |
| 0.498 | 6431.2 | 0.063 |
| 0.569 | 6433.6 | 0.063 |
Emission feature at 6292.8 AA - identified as C III] 1909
